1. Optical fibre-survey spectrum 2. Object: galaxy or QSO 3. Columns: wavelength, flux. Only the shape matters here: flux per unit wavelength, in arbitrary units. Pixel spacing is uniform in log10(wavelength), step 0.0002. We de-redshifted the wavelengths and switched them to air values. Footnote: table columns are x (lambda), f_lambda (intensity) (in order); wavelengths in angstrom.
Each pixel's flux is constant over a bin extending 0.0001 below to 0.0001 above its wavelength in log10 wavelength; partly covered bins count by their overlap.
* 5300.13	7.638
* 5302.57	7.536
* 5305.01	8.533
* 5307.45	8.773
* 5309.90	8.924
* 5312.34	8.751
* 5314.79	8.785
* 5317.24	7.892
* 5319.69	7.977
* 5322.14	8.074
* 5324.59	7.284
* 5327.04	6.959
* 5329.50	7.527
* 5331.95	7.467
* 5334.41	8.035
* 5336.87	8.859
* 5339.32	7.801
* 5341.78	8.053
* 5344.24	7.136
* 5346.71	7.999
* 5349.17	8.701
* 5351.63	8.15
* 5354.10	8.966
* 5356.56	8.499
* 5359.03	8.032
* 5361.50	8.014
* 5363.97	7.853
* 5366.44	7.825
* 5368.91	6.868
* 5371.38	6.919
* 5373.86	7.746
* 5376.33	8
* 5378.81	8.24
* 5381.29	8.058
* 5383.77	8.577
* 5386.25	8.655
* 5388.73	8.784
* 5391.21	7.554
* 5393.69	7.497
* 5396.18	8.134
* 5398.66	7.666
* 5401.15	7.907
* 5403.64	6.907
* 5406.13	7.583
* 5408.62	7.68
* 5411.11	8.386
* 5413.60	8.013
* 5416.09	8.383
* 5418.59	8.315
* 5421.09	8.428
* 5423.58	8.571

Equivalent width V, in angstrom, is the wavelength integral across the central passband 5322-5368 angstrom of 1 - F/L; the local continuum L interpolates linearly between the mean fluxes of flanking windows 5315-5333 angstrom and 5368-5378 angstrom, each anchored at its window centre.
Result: -2.3 angstrom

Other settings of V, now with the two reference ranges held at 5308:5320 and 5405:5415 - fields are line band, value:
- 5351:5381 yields 1.0 angstrom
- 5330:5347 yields 1.0 angstrom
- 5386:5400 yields 0.1 angstrom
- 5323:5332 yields 1.2 angstrom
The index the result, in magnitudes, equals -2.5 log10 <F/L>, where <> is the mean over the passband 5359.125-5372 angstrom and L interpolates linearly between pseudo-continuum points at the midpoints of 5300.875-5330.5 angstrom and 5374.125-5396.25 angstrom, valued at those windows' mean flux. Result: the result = 0.08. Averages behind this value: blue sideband 8.08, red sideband 8.15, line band 7.57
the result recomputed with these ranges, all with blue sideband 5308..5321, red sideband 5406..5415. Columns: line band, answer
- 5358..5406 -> 0.04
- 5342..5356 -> 0.01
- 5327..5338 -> 0.07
